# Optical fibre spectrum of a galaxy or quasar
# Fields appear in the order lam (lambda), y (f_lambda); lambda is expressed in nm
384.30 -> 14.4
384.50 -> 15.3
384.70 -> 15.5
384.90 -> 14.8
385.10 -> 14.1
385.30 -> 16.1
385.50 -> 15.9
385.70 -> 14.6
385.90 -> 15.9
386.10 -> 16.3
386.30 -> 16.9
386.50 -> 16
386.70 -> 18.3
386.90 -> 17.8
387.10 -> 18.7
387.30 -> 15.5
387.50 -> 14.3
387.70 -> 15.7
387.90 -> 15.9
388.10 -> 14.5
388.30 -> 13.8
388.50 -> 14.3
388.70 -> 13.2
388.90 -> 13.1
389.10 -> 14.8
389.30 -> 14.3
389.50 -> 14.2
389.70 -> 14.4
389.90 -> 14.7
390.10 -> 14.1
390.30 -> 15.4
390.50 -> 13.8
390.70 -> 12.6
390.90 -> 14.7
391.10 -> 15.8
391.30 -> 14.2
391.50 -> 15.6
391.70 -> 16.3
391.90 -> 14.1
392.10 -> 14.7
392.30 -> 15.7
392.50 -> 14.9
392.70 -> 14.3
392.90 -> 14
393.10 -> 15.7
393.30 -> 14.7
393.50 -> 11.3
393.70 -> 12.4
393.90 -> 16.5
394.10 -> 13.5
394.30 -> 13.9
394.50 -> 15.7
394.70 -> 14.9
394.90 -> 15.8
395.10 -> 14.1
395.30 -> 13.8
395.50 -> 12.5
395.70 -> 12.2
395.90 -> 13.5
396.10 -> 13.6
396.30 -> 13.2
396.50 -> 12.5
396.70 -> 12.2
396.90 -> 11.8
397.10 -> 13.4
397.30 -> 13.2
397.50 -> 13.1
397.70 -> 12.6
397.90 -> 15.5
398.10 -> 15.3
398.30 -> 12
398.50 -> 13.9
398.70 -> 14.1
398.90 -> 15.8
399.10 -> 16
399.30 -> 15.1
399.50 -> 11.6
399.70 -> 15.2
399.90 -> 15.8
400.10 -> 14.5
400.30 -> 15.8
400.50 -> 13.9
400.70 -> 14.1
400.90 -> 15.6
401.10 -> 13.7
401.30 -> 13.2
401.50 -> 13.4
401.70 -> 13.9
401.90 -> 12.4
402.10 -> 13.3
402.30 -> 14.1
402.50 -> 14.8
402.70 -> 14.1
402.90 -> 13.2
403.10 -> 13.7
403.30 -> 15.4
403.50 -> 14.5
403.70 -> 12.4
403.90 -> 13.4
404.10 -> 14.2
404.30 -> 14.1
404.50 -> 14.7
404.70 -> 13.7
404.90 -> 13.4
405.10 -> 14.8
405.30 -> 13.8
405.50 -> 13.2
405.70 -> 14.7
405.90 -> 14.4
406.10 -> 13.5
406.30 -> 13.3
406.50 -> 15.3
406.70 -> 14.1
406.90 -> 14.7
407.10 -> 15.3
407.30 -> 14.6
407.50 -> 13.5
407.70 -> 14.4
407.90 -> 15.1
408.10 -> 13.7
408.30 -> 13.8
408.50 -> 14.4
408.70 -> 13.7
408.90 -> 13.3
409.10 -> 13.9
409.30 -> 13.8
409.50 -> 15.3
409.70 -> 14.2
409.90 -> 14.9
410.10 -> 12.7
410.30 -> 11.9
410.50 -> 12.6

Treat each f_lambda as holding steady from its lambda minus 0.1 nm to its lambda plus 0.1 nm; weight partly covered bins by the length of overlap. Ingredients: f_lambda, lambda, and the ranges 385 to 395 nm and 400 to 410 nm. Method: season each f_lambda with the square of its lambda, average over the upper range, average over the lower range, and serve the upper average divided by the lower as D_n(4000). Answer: 1.02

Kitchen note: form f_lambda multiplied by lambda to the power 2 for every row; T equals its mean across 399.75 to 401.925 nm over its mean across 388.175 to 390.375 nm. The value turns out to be 1.07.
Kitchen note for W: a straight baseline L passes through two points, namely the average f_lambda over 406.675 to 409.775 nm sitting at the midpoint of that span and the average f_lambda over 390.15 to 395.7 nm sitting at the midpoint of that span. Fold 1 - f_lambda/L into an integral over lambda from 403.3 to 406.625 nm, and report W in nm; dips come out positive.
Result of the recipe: 0.064 nm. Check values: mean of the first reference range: 14.4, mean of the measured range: 14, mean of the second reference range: 14.2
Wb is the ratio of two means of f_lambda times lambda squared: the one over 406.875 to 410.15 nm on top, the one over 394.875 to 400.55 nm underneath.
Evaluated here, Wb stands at 1.1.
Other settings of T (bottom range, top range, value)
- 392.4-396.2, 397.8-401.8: 1.05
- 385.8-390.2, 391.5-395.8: 0.97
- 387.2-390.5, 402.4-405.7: 1.04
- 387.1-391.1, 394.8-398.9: 0.96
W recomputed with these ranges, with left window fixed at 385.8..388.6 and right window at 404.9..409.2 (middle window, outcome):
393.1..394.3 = 0.119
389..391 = 0.182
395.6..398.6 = 0.372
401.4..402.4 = 0.083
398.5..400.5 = 0.009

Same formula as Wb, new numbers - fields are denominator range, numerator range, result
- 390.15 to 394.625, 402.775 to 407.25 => 1.03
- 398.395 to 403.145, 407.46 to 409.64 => 1.03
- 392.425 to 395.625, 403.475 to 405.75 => 1.03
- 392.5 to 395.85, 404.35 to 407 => 1.06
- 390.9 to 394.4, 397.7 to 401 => 1.04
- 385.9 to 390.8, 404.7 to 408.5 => 1.03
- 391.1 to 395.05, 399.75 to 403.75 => 1.01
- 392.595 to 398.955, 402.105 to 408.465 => 1.08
